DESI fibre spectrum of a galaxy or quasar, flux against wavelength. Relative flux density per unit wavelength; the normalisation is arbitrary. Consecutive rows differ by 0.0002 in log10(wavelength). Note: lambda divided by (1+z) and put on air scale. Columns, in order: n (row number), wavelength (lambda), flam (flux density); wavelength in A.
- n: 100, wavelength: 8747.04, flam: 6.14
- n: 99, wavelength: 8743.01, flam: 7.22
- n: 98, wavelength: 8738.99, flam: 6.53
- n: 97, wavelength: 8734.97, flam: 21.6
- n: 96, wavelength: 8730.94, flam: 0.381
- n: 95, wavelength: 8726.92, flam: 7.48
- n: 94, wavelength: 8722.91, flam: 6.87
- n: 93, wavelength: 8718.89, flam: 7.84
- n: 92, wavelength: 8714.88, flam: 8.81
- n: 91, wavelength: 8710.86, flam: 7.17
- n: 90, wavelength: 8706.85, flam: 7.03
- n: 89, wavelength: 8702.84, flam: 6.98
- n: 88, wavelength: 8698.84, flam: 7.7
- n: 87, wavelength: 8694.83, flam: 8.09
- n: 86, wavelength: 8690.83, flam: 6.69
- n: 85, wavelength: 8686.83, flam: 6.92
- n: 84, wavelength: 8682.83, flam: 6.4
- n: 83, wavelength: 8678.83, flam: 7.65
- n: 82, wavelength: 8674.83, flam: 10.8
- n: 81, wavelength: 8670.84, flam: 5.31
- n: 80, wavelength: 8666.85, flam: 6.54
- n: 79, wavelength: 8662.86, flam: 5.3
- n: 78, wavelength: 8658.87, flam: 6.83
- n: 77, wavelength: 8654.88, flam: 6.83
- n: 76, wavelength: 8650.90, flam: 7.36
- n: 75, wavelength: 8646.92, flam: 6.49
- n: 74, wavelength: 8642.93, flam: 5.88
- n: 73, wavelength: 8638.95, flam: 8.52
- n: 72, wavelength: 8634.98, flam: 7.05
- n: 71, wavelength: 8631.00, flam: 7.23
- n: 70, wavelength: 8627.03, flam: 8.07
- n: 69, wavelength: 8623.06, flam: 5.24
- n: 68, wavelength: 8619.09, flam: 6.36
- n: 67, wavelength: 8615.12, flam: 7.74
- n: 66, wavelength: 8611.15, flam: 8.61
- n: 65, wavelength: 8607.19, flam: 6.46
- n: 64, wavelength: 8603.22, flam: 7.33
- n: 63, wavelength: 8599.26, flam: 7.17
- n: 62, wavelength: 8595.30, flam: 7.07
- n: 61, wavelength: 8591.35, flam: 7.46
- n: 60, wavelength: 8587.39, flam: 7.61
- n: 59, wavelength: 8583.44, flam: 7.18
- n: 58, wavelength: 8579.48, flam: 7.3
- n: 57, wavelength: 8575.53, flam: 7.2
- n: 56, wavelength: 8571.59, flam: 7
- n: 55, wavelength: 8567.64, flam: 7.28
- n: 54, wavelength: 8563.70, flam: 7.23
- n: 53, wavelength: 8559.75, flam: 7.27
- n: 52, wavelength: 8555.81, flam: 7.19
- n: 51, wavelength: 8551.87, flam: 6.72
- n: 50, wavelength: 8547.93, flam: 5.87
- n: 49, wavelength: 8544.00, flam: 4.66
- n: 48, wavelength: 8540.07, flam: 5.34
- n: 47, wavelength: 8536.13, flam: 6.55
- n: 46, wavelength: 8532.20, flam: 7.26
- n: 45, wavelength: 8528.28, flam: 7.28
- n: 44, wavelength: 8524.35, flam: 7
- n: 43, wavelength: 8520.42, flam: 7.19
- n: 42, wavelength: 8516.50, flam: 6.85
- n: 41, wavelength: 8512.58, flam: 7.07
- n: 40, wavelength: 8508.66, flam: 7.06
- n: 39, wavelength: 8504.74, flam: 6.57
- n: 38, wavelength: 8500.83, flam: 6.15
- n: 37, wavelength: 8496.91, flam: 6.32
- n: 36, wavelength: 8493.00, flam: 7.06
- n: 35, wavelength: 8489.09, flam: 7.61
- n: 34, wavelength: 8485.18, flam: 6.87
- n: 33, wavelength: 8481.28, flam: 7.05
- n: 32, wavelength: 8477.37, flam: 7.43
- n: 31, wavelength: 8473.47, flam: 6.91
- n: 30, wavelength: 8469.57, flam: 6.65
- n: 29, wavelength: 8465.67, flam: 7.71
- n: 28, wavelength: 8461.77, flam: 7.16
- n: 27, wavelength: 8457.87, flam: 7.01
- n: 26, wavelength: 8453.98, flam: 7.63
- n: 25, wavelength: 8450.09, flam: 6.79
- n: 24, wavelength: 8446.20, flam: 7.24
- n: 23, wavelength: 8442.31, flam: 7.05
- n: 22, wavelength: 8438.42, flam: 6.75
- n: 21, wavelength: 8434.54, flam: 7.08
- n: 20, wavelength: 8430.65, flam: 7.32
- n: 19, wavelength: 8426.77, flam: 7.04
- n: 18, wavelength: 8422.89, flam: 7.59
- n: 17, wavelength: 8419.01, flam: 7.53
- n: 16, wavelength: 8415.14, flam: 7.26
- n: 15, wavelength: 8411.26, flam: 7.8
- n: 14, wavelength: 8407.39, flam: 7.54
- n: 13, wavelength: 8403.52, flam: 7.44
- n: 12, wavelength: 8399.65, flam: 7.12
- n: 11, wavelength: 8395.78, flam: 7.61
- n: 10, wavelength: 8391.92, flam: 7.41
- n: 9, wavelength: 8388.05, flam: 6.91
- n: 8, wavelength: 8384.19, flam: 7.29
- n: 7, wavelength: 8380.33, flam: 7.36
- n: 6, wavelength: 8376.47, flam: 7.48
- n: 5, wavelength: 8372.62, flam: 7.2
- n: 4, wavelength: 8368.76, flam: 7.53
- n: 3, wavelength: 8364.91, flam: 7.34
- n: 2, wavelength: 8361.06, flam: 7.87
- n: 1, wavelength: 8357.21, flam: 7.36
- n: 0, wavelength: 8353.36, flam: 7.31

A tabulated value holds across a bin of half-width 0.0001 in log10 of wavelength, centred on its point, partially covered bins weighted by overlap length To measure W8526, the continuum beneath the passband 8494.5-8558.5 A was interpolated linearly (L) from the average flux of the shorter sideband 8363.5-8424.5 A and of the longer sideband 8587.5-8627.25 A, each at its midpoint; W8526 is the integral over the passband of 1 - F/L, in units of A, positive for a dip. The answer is 5.8 A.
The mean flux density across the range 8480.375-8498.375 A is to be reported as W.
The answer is 7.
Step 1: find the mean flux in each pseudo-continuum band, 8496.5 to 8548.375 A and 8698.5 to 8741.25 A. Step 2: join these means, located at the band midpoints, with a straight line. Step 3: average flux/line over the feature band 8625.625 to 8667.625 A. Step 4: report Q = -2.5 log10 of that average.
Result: 0.085 mag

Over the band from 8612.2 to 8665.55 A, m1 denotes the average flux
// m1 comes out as 6.86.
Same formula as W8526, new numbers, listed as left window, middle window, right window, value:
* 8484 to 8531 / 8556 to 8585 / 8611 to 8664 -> -1.2 A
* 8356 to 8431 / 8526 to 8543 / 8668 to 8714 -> 2.0 A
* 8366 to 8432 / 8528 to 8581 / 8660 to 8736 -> 5.2 A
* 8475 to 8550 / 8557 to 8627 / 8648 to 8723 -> -2.4 A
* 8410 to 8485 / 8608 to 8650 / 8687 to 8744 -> 3.0 A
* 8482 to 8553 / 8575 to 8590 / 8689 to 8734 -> -1.2 A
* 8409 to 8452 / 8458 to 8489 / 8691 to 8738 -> 0.9 A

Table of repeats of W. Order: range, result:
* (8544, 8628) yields 7.04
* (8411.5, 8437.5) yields 7.31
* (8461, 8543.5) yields 6.86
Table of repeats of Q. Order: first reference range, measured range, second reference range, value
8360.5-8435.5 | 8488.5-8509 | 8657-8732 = 0.081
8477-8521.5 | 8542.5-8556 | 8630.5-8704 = 0.158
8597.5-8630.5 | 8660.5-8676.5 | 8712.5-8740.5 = 0.134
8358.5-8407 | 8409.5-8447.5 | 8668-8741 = 0.026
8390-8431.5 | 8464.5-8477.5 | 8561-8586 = 0.036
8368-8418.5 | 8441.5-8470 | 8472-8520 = -0.013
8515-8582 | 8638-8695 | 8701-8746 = 0.089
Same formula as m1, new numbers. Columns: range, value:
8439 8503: 7.03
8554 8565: 7.23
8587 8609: 7.16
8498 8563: 6.63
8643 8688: 6.9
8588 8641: 7.26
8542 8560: 6.25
